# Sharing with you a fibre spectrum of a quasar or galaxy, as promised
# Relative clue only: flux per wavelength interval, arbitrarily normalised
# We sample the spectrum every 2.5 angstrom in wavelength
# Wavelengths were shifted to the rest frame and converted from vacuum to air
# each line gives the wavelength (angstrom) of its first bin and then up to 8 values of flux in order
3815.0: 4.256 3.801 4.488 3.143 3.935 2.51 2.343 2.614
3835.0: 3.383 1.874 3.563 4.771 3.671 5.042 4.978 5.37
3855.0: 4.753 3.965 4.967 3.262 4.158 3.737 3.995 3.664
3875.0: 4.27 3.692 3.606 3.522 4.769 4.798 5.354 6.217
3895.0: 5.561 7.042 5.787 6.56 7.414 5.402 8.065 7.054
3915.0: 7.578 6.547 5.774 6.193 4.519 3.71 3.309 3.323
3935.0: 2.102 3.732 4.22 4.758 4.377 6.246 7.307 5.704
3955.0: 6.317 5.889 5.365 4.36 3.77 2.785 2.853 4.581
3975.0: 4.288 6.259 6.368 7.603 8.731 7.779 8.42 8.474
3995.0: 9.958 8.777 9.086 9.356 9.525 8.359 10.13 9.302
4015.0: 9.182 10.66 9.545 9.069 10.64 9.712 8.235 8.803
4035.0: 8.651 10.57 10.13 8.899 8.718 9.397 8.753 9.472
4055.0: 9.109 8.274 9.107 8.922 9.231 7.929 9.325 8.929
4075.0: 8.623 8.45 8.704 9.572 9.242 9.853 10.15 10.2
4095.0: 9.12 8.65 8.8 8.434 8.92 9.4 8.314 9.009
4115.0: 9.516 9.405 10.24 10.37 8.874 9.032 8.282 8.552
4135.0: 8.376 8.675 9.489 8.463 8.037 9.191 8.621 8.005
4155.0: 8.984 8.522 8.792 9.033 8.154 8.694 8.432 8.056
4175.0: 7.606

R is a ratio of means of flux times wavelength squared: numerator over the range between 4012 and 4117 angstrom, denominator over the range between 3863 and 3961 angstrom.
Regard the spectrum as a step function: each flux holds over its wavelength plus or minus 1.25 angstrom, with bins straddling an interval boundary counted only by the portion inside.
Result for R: 1.9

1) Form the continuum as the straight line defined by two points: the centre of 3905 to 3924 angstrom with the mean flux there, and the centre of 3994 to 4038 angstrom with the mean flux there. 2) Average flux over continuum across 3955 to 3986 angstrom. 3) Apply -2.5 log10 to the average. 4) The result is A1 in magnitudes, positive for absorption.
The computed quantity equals 0.48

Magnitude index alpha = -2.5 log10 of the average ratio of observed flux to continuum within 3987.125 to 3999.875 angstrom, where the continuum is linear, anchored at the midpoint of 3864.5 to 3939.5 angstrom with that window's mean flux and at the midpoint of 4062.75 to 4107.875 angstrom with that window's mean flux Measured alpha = -0.236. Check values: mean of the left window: 5.05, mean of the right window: 9.08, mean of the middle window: 8.78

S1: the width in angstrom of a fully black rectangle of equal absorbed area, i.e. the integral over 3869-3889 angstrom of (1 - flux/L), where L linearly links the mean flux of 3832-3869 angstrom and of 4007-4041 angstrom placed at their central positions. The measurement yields 3.58 angstrom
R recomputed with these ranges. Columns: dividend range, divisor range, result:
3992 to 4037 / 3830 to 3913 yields 2.13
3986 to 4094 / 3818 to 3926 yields 2.10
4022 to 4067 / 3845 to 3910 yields 2.03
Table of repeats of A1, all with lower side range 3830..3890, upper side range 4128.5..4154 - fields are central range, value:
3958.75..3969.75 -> 0.394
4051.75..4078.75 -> -0.202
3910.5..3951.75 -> 0.006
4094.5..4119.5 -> -0.124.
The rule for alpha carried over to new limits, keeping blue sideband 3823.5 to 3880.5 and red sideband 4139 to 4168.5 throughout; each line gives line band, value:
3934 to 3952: 0.120 mag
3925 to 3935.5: 0.450 mag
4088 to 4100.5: -0.222 mag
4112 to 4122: -0.193 mag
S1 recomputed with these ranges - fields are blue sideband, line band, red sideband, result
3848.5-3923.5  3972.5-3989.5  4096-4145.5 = 0.08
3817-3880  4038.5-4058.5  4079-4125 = -2.37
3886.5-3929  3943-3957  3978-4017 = 2.70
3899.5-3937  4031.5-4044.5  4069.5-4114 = -2.27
